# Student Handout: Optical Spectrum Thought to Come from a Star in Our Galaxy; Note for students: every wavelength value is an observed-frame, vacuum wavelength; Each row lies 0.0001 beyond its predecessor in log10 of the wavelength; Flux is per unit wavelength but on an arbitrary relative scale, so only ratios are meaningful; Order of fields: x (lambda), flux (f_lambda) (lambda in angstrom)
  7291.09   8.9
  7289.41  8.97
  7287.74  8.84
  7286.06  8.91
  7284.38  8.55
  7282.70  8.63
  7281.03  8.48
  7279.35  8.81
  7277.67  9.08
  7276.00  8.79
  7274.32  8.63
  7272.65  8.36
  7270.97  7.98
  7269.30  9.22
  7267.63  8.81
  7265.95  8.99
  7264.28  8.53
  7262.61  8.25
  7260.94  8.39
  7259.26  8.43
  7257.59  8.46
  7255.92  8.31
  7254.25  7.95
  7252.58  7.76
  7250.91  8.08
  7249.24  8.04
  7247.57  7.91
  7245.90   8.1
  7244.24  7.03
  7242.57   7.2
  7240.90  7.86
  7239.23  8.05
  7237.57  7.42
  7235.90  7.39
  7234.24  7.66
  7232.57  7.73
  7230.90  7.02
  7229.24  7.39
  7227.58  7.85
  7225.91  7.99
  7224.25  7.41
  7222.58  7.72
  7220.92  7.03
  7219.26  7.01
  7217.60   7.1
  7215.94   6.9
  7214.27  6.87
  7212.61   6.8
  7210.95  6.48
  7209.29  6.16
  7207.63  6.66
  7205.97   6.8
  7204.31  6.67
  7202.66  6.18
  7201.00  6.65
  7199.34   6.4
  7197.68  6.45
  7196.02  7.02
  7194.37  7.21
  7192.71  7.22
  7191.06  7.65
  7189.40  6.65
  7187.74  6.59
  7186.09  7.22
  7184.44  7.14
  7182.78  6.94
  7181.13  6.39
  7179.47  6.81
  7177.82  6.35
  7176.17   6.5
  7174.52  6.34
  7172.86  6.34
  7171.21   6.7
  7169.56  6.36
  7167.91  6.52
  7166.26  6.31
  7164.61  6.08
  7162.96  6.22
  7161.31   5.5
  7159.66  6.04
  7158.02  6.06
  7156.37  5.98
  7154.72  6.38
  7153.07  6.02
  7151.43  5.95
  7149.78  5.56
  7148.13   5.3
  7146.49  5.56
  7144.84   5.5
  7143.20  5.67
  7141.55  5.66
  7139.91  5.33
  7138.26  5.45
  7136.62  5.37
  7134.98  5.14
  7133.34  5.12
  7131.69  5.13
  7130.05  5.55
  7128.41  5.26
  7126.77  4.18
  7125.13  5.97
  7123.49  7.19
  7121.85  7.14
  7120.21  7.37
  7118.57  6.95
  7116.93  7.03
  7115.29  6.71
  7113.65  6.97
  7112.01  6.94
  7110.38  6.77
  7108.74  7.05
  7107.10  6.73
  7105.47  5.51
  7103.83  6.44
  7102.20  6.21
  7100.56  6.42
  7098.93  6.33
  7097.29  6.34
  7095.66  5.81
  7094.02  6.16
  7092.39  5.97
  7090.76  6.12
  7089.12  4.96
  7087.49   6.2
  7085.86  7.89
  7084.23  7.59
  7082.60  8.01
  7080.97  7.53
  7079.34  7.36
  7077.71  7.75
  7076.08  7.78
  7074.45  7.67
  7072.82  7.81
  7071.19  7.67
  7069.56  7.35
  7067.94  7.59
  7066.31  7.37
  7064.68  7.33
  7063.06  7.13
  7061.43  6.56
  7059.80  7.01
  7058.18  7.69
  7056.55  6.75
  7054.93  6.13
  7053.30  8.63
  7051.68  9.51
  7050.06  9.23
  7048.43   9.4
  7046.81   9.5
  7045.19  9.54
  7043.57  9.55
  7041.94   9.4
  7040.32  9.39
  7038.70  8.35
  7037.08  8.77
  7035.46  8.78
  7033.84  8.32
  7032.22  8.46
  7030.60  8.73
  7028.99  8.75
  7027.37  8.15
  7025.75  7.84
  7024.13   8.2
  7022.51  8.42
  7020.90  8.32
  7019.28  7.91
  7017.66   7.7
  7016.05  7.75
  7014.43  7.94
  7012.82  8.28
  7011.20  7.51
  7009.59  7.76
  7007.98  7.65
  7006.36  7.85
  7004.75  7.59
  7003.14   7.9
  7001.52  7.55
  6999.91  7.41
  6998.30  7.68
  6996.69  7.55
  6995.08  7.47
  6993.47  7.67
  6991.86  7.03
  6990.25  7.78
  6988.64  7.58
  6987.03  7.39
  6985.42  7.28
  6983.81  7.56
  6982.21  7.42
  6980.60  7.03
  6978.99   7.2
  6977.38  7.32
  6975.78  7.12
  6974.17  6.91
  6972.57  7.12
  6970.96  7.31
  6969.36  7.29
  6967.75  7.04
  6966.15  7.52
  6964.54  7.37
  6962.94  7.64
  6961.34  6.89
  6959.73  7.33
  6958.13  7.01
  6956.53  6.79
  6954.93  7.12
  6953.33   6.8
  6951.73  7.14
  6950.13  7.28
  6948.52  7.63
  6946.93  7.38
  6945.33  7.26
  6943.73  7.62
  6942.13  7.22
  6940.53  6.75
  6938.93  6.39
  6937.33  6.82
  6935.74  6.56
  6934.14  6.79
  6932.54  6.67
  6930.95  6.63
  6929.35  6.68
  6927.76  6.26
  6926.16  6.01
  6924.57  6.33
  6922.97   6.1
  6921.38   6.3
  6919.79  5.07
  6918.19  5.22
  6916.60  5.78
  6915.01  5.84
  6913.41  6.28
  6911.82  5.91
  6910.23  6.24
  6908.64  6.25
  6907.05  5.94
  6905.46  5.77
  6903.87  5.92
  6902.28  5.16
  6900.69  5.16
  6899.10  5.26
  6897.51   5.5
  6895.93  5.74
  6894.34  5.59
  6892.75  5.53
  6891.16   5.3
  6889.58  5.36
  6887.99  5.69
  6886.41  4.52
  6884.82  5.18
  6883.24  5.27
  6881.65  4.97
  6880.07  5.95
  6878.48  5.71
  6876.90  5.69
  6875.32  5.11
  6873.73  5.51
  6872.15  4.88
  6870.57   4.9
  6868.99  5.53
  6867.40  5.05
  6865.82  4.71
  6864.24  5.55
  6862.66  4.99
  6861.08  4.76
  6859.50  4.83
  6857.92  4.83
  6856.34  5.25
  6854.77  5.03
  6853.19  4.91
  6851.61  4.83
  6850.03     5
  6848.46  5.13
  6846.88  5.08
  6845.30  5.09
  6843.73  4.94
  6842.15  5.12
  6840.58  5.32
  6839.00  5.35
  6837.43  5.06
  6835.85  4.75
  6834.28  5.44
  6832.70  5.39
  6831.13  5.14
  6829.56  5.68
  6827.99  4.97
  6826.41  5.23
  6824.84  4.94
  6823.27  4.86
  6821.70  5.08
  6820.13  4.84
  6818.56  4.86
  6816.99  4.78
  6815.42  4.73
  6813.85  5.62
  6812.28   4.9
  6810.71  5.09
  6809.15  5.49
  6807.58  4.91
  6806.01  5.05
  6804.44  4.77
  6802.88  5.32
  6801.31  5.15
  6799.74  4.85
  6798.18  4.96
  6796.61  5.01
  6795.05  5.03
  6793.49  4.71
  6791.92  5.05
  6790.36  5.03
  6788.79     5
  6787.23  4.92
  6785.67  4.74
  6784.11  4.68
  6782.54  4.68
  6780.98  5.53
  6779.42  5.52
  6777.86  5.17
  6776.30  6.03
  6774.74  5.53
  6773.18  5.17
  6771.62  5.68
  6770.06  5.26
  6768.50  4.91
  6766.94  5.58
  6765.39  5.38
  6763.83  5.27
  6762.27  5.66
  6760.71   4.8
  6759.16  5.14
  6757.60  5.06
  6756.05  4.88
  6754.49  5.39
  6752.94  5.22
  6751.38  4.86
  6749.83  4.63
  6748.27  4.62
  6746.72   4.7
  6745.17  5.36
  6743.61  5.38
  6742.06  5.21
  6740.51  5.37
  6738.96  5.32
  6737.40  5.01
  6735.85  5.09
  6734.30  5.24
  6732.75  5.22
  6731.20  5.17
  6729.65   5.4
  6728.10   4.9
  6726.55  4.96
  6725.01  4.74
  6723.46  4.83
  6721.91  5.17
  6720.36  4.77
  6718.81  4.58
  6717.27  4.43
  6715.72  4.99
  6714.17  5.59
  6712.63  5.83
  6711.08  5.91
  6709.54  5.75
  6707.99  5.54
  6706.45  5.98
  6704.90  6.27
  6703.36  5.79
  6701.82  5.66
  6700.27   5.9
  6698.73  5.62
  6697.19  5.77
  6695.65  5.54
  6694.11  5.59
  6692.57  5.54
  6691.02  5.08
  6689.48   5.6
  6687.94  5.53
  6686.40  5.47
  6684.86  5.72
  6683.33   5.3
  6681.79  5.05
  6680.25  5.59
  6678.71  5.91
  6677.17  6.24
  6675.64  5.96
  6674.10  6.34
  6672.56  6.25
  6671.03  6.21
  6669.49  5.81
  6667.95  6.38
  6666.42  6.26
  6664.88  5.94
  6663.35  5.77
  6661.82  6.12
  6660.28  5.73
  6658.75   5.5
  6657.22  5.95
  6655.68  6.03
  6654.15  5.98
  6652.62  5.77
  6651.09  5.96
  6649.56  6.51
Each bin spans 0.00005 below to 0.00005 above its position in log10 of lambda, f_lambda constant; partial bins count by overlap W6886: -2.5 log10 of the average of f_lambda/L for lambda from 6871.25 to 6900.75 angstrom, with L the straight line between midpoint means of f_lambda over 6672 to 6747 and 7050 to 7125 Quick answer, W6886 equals 0.15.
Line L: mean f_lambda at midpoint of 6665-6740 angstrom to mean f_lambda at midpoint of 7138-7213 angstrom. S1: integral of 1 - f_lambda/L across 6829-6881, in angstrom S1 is 5.59 angstrom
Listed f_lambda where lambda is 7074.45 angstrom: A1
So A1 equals 7.67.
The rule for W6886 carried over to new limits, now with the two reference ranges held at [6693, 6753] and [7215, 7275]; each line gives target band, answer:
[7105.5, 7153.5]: 0.211 mag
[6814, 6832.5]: 0.148 mag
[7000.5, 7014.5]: -0.160 mag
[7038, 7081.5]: -0.157 mag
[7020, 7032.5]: -0.224 mag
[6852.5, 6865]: 0.186 mag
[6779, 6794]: 0.128 mag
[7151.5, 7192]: 0.166 mag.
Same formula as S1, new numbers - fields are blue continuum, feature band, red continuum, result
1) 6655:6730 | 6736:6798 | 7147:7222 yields 6.6 angstrom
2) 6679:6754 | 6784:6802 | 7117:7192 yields 1.7 angstrom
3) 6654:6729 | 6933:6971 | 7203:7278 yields -2.9 angstrom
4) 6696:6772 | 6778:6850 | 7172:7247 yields 6.4 angstrom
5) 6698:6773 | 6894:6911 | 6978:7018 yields 2.6 angstrom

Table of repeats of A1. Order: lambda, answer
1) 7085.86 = 7.89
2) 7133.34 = 5.12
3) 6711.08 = 5.91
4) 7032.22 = 8.46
